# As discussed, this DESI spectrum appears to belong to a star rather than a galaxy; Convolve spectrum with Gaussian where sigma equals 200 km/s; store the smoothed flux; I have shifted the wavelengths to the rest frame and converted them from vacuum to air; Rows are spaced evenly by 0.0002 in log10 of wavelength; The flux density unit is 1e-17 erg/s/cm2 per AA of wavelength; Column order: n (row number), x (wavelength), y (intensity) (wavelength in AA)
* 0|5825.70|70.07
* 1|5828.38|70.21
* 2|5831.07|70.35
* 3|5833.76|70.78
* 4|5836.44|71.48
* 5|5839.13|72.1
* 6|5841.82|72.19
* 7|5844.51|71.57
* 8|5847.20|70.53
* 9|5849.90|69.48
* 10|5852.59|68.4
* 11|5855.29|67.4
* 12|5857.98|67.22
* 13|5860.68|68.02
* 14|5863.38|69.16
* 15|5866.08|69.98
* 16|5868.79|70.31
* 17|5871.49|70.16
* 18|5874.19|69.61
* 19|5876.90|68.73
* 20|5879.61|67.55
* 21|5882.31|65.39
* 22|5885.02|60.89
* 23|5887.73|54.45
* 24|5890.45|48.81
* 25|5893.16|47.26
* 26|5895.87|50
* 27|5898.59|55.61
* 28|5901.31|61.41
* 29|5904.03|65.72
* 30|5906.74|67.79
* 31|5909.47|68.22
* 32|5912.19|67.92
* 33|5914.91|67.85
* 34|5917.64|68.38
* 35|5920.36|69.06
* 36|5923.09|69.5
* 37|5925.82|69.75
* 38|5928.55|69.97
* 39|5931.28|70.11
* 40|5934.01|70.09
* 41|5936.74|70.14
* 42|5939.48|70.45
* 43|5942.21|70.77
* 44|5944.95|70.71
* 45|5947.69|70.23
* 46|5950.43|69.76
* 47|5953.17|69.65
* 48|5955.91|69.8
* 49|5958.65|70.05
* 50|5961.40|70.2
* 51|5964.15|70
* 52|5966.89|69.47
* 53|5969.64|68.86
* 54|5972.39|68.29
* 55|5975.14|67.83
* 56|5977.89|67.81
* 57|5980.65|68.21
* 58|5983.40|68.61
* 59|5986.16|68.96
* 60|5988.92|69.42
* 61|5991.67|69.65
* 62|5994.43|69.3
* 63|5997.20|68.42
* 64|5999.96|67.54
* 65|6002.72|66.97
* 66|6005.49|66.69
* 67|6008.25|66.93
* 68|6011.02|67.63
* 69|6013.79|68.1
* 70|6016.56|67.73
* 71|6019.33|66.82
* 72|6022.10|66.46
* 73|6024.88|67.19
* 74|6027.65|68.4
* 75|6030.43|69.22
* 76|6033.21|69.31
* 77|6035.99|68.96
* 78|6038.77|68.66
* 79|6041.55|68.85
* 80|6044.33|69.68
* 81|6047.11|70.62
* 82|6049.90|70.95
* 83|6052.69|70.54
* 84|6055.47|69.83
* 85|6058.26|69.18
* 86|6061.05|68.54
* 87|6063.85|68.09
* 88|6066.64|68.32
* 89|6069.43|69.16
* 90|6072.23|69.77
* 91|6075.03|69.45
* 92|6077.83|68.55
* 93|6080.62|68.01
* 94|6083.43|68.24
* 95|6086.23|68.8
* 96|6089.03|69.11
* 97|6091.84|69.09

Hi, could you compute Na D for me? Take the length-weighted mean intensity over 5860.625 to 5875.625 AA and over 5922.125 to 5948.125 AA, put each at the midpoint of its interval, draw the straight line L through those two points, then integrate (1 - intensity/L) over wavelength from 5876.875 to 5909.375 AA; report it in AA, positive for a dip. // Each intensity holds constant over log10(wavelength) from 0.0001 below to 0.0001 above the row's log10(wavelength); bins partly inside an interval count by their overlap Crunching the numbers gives 4.8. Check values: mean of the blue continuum 69.6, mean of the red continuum 70.2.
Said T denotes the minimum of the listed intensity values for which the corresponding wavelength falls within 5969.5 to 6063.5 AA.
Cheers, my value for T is 66.46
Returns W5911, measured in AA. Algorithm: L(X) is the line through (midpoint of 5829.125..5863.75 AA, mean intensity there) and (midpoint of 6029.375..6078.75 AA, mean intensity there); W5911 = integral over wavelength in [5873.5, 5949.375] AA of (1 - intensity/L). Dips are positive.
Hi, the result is 4.9 AA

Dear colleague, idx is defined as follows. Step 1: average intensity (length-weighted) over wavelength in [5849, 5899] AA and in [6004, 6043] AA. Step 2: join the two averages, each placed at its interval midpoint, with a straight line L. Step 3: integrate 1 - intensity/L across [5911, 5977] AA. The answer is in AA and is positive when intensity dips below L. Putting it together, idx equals -3.9 AA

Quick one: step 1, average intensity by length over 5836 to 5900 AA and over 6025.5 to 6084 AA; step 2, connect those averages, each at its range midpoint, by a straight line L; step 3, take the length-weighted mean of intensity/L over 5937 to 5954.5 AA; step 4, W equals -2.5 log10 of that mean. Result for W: -0.054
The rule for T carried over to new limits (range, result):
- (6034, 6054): 68.66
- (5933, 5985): 67.81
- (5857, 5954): 47.26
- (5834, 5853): 68.4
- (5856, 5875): 67.22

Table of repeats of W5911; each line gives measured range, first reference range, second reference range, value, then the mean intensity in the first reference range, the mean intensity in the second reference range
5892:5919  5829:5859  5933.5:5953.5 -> 3.11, 70.2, 70.3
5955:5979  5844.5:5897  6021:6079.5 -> -0.77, 64.6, 69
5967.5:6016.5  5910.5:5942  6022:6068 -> 0.73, 69.4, 69.1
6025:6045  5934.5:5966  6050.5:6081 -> 0.15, 70.2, 69.1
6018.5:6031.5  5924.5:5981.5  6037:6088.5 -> 0.32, 69.6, 69.2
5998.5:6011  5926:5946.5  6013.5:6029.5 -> 0.17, 70.3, 67.5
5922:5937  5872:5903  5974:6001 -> -1.58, 59.4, 68.6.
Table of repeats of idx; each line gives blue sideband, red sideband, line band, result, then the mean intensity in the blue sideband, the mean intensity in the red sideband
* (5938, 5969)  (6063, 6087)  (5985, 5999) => 0.1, 70.1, 68.7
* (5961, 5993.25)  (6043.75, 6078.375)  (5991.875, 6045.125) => 0.9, 68.9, 69.4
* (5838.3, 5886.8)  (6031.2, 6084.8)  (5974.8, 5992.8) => 0.1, 68.7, 69.2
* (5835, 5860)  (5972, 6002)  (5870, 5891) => 1.8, 70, 68.5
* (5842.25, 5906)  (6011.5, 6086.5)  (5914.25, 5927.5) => -0.7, 64.4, 68.8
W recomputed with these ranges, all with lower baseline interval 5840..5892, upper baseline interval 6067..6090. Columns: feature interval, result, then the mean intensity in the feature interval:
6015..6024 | 0.02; 67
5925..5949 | -0.04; 70.3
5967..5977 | -0.01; 68.5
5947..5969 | -0.03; 69.9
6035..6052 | -0.02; 69.7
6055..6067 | 0.00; 68.7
